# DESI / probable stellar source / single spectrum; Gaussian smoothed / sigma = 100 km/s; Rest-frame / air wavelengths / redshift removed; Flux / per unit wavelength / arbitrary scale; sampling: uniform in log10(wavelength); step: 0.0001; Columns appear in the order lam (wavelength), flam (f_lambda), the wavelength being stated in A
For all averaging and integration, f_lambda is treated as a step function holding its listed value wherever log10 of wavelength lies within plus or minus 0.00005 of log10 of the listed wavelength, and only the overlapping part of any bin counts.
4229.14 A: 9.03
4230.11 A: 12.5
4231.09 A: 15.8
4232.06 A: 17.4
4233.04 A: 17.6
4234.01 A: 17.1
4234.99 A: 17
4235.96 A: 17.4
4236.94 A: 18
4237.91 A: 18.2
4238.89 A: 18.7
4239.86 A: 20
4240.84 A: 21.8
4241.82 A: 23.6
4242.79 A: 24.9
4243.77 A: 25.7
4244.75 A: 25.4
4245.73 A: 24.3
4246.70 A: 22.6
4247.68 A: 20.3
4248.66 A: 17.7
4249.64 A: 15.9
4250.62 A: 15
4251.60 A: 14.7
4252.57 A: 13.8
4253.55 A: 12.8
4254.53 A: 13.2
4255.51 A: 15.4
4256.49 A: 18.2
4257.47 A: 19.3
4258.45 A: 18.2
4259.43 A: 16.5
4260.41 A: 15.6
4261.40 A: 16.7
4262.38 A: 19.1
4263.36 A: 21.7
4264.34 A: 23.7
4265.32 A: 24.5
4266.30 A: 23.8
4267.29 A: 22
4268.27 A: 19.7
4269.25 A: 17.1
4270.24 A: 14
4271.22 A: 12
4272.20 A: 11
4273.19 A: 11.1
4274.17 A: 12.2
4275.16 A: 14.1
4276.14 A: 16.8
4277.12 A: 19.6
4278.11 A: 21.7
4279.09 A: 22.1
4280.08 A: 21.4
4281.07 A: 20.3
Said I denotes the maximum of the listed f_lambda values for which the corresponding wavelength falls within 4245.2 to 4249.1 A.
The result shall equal 24.3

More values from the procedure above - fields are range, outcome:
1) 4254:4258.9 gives 19.3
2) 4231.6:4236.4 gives 17.6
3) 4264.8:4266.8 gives 24.5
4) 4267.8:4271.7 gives 19.7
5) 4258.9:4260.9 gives 16.5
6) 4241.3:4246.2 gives 25.7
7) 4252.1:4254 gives 13.8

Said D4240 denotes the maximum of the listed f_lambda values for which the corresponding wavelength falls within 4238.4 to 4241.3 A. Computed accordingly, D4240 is 21.8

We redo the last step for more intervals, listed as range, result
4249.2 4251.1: 15.9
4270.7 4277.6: 19.6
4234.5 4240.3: 20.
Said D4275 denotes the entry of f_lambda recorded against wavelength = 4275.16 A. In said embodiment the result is 14.1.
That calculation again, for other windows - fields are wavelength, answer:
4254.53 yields 13.2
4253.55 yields 12.8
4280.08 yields 21.4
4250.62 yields 15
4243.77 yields 25.7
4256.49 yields 18.2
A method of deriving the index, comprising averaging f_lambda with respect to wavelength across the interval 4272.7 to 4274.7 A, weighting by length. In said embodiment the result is 11.7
